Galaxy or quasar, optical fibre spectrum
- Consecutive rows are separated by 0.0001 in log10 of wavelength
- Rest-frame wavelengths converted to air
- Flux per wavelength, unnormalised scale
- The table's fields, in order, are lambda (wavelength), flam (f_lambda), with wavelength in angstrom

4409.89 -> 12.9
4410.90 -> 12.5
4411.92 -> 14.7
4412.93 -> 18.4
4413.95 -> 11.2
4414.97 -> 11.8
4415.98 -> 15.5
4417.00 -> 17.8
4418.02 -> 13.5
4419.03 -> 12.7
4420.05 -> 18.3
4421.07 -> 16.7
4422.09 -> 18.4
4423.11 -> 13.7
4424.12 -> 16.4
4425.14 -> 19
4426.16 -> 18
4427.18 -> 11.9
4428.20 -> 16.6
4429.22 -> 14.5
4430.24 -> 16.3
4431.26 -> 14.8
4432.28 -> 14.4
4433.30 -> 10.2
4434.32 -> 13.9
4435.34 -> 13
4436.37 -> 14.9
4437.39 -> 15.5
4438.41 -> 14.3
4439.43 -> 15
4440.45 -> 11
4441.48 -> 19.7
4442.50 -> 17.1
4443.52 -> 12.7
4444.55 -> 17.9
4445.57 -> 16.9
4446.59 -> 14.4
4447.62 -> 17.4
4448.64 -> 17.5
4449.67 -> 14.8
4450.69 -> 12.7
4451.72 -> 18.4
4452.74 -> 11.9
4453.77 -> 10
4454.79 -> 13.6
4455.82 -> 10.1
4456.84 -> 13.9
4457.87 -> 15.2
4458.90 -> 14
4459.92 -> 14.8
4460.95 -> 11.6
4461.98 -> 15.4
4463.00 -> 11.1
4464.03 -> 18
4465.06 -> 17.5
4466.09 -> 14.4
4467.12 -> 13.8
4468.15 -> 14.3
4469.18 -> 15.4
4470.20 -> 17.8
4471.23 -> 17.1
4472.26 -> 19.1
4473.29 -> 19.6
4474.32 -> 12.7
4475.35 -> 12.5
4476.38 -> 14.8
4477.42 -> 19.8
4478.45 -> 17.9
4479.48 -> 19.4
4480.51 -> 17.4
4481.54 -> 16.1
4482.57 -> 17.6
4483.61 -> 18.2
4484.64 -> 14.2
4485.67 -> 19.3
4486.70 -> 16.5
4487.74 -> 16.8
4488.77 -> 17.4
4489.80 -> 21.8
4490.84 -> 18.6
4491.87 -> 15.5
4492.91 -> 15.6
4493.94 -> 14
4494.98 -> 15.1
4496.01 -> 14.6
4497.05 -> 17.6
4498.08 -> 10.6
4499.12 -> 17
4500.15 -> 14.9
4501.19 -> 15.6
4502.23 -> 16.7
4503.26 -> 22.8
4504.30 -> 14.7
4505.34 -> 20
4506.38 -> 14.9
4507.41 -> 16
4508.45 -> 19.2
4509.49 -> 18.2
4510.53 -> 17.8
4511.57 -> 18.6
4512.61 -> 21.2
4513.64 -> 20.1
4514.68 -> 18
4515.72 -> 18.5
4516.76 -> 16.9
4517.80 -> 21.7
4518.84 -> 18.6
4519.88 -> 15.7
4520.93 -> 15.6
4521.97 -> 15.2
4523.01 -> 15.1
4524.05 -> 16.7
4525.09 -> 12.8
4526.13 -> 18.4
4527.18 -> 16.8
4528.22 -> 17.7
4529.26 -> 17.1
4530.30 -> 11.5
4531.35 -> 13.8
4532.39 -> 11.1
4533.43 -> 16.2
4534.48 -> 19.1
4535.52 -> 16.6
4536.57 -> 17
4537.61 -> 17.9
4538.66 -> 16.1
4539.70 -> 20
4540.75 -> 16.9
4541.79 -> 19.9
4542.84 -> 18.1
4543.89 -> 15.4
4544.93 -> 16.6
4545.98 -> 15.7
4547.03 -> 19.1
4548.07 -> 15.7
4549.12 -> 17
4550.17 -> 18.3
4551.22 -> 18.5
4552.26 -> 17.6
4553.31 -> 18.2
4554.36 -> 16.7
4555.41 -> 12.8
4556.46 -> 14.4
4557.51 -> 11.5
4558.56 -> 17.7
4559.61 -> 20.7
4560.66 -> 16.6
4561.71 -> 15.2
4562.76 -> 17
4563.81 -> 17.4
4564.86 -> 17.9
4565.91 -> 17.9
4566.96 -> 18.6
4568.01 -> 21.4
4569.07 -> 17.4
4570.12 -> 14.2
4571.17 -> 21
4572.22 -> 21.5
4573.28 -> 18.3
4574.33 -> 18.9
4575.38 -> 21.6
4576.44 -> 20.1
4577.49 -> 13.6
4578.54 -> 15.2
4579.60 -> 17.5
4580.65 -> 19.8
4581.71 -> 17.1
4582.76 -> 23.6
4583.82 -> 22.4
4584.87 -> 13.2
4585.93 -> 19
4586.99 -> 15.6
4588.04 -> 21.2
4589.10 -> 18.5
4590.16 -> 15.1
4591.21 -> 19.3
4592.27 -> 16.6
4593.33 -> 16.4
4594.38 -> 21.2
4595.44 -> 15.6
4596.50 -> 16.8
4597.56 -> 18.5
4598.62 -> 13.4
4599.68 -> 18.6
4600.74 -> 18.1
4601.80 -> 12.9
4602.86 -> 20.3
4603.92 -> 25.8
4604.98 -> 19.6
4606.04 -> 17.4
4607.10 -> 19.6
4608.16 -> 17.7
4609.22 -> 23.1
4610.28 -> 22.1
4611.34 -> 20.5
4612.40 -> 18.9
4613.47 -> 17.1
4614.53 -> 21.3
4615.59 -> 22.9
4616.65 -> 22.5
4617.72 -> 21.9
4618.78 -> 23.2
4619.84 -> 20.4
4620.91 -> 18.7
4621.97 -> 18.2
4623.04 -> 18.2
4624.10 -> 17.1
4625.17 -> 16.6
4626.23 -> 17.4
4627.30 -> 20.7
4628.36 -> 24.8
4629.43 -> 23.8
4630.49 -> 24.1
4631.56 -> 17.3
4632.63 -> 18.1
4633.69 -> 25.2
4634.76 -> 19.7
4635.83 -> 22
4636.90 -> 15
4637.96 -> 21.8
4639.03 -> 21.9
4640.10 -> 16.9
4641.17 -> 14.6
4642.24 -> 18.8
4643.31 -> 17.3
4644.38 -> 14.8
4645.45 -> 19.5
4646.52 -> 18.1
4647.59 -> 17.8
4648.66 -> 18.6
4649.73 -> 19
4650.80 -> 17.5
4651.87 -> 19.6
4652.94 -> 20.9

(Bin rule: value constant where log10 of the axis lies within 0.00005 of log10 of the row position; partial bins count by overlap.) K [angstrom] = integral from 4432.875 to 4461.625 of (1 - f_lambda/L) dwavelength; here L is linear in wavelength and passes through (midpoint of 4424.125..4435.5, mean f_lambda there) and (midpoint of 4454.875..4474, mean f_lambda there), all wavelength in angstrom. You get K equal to 1.2 angstrom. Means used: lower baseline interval 14.9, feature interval 14.4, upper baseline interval 15.1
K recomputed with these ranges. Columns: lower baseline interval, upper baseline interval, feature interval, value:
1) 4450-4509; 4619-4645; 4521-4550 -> 1.2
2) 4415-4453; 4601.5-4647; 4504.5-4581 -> 2.5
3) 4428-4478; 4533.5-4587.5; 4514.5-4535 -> 0.5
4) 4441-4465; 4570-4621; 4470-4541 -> -2.6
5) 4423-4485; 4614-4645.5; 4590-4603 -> 1.3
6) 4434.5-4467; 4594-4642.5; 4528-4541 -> 0.7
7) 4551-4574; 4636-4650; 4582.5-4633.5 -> -4.3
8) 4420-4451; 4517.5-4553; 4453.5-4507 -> 0.2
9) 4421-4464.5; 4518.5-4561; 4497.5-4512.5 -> -1.1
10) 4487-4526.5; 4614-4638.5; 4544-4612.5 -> 4.1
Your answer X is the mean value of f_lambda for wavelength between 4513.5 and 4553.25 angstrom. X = 16.9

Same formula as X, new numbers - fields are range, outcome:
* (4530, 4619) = 18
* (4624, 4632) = 20.4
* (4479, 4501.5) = 16.5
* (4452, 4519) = 16.4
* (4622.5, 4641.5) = 19.8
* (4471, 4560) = 16.9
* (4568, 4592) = 18.4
